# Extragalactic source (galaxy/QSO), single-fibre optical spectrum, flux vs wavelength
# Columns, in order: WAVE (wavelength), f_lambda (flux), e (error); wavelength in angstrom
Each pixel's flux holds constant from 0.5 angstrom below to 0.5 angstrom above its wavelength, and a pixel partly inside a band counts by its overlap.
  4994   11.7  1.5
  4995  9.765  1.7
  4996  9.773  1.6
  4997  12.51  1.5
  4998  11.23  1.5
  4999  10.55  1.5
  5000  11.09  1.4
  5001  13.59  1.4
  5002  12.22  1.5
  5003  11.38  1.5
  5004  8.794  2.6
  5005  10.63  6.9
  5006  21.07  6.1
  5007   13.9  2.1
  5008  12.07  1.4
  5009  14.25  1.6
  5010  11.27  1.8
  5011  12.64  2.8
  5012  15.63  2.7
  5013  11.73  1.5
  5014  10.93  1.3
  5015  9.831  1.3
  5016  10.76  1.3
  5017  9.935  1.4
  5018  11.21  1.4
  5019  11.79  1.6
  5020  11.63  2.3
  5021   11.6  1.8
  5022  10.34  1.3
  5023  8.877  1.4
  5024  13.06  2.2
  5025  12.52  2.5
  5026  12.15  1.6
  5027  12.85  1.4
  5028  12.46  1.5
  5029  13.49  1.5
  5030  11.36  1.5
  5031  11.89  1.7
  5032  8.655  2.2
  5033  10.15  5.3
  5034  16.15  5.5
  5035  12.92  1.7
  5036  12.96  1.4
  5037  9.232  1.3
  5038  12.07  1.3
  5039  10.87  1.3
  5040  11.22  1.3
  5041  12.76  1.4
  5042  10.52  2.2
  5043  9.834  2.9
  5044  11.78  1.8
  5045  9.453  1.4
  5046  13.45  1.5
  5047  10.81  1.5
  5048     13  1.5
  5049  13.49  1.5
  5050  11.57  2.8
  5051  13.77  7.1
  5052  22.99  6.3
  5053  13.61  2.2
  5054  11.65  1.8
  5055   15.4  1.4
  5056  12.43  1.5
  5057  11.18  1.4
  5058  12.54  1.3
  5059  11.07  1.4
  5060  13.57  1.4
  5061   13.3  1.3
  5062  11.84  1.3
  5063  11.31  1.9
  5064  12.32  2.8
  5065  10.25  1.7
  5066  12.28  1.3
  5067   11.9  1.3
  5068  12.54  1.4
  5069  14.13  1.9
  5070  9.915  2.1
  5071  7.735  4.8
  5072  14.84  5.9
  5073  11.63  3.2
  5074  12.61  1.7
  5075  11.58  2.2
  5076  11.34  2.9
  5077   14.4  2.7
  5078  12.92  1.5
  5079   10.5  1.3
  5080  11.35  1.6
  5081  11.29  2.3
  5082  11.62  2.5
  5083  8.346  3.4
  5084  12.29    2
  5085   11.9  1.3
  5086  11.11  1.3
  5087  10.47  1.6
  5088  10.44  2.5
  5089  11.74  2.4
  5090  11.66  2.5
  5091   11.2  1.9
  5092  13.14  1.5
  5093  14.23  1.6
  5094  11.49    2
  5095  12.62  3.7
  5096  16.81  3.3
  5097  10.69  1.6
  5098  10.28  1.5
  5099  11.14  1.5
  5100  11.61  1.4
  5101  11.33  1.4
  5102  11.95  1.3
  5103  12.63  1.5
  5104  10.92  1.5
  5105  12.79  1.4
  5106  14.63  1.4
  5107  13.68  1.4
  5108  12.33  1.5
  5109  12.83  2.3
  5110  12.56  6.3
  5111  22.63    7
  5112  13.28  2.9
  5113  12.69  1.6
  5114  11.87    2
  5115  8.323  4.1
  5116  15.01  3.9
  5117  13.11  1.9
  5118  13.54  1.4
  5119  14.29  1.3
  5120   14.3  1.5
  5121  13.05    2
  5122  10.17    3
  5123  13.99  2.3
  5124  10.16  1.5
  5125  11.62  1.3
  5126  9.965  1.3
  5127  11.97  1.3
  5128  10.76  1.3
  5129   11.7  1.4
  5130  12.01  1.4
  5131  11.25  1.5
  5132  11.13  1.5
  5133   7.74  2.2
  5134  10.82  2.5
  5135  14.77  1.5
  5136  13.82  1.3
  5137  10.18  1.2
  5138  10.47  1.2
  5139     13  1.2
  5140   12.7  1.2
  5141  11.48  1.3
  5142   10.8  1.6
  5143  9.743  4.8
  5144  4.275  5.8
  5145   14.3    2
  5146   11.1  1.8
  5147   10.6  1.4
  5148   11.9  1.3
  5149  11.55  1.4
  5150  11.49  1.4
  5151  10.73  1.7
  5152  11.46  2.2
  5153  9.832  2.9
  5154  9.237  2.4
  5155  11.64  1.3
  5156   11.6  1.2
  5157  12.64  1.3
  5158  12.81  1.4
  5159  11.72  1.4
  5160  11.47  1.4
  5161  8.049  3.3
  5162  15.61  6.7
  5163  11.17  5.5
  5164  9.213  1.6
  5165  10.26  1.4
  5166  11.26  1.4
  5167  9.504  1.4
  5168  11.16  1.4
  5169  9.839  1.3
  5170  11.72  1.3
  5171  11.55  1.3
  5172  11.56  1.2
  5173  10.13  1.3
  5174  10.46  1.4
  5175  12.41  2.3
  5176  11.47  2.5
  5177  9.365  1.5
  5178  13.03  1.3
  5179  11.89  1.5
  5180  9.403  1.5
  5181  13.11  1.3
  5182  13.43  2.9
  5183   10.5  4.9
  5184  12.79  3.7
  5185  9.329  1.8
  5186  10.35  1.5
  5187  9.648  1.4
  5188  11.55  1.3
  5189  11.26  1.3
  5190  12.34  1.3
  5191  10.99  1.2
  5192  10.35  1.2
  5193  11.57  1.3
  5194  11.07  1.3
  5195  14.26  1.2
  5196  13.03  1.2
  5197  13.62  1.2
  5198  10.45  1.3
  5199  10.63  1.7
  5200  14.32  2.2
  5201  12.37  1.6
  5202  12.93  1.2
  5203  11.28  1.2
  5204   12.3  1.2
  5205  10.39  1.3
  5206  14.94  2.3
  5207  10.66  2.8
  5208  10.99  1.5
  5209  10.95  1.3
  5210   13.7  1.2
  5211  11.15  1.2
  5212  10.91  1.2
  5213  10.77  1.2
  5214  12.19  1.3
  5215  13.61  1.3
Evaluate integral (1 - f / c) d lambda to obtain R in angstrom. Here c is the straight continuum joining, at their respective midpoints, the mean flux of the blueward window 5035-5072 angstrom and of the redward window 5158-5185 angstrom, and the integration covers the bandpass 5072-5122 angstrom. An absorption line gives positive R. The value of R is -2.35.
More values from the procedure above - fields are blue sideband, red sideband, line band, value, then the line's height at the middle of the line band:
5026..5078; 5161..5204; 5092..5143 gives -2.0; 11.9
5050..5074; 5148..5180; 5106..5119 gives -1.8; 11.9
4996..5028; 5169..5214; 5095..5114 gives -2.0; 11.8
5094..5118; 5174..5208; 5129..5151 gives 2.1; 12.4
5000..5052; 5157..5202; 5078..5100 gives 0.3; 11.8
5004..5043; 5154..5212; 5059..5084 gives 0.0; 11.8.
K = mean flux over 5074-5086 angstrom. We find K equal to 11.6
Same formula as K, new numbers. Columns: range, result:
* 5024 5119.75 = 12.3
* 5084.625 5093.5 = 11.8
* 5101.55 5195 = 11.7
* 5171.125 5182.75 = 11.5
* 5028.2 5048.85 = 11.7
